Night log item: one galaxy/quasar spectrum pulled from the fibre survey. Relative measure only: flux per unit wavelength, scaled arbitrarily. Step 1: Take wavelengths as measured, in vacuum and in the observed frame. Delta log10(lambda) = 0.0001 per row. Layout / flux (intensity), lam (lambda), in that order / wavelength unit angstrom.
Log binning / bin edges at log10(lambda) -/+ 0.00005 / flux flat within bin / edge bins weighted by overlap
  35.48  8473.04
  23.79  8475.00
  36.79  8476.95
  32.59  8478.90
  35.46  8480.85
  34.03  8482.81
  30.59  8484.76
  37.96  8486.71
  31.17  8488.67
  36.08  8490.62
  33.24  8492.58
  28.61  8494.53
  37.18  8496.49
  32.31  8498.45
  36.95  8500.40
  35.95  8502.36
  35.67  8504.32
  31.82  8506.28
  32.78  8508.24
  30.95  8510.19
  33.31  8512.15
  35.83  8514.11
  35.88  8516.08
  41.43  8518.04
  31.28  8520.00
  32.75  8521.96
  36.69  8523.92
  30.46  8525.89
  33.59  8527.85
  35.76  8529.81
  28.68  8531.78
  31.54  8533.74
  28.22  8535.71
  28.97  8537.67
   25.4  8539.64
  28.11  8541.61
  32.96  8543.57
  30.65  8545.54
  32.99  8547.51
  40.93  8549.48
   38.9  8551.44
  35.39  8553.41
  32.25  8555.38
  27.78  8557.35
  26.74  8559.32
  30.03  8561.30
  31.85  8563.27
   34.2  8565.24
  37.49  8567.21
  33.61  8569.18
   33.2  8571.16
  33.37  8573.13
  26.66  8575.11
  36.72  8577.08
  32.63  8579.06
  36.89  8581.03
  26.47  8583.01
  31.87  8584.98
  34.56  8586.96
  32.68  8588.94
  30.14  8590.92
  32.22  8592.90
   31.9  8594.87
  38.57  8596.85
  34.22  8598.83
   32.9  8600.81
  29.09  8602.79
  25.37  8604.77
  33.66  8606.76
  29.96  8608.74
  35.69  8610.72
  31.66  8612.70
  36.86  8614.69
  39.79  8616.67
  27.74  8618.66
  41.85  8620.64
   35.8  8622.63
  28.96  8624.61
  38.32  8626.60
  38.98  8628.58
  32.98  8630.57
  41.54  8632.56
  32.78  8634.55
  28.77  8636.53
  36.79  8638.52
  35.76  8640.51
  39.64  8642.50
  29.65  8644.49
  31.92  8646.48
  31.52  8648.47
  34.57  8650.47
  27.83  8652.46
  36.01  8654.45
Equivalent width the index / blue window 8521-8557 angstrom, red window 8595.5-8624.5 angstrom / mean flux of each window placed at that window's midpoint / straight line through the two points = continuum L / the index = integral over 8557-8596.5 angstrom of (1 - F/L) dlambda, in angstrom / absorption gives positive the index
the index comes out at 1.0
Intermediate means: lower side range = 32.4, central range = 32.2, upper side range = 33.6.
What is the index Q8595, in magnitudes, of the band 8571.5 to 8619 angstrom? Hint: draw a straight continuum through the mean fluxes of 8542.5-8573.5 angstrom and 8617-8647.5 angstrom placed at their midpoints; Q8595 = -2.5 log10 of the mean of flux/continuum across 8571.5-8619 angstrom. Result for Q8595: 0.05 mag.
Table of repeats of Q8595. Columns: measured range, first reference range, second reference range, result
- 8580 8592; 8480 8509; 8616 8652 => 0.08 mag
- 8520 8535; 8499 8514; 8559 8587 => 0.03 mag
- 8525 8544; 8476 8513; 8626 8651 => 0.13 mag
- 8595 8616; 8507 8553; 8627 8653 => 0.03 mag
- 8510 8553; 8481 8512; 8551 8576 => 0.00 mag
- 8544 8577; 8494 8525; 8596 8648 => 0.04 mag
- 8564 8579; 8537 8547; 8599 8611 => -0.11 mag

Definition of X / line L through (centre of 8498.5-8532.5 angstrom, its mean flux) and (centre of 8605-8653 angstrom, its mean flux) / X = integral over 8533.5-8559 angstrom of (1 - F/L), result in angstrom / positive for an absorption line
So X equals 1.8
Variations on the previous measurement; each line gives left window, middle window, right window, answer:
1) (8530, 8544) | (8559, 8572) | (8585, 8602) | -0.6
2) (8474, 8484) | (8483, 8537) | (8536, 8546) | -4.9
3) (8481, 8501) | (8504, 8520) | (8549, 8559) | -0.2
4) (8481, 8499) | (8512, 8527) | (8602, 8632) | -0.5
